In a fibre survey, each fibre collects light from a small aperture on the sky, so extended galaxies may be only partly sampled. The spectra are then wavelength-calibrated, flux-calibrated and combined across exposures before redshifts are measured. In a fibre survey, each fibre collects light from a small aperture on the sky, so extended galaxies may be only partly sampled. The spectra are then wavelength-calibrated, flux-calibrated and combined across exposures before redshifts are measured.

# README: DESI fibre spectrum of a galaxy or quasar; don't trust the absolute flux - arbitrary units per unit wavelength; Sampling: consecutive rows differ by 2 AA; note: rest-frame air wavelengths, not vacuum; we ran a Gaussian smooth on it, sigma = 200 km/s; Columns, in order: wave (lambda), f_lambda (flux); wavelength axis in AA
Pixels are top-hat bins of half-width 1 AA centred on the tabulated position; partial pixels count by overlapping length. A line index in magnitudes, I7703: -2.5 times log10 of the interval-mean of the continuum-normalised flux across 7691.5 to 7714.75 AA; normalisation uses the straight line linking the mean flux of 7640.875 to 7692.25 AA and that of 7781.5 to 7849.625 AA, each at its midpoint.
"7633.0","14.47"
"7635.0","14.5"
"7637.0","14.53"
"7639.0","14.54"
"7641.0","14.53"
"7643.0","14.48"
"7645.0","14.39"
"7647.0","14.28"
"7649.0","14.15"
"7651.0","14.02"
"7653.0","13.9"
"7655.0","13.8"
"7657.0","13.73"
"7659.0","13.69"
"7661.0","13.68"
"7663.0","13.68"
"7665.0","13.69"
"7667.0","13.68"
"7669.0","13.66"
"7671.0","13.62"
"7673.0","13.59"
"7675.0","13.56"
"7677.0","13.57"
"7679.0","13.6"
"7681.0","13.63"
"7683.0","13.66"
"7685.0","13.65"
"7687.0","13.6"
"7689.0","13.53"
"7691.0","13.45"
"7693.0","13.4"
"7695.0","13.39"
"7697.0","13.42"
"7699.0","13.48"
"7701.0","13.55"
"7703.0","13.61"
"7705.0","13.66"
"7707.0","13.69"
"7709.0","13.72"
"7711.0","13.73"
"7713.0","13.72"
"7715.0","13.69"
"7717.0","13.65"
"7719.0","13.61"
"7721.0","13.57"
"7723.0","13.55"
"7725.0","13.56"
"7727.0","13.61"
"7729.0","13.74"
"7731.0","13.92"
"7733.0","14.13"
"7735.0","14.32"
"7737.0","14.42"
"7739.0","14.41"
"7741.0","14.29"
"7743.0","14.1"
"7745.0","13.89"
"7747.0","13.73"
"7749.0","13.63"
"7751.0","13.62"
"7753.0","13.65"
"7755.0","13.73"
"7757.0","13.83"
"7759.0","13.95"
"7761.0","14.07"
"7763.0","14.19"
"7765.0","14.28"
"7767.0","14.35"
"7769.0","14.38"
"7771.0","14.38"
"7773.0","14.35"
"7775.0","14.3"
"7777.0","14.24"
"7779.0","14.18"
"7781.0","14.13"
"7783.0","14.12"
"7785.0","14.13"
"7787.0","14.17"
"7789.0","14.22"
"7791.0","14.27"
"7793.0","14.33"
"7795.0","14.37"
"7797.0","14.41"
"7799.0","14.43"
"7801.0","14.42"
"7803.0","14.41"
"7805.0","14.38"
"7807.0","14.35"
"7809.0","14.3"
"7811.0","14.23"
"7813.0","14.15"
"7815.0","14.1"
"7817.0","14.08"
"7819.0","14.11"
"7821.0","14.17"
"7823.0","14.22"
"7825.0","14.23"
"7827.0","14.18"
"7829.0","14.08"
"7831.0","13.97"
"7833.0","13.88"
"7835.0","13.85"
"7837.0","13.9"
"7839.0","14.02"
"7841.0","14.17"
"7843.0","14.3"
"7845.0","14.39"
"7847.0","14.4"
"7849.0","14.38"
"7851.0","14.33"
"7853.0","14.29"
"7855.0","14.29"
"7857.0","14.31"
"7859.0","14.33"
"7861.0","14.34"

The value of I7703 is 0.02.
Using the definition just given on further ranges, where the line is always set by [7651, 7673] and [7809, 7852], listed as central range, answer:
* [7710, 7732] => 0.016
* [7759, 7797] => -0.017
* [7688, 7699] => 0.029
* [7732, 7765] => -0.005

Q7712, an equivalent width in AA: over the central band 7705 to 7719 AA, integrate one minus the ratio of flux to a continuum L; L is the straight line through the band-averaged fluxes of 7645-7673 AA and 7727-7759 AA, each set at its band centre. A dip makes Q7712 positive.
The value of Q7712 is 0.2 AA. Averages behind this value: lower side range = 13.8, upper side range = 13.9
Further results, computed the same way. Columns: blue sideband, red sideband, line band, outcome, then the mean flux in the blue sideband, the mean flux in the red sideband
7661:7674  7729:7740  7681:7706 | 0.6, 13.7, 14.2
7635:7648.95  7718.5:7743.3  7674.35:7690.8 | 0.7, 14.4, 13.9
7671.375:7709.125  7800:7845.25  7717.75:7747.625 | -0.4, 13.6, 14.2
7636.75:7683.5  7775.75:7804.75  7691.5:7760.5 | 1.6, 13.9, 14.3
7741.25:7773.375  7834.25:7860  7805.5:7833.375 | 0.0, 14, 14.2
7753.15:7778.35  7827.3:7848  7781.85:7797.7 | -0.1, 14.2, 14.1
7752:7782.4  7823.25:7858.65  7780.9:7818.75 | -0.3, 14.1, 14.2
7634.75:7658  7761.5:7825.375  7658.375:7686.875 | 1.2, 14.2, 14.3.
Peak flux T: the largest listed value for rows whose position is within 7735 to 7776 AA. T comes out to 14.42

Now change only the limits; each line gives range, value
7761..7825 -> 14.43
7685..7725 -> 13.73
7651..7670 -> 14.02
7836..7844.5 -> 14.3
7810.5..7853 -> 14.4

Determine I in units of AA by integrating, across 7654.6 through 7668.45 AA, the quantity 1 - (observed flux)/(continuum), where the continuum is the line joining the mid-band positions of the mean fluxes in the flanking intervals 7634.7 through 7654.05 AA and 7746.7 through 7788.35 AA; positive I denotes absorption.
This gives 0.6 AA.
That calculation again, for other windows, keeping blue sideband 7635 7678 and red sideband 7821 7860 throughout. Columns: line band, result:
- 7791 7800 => -0.16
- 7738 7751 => 0.08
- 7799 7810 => -0.18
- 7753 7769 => 0.04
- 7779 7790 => -0.03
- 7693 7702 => 0.35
